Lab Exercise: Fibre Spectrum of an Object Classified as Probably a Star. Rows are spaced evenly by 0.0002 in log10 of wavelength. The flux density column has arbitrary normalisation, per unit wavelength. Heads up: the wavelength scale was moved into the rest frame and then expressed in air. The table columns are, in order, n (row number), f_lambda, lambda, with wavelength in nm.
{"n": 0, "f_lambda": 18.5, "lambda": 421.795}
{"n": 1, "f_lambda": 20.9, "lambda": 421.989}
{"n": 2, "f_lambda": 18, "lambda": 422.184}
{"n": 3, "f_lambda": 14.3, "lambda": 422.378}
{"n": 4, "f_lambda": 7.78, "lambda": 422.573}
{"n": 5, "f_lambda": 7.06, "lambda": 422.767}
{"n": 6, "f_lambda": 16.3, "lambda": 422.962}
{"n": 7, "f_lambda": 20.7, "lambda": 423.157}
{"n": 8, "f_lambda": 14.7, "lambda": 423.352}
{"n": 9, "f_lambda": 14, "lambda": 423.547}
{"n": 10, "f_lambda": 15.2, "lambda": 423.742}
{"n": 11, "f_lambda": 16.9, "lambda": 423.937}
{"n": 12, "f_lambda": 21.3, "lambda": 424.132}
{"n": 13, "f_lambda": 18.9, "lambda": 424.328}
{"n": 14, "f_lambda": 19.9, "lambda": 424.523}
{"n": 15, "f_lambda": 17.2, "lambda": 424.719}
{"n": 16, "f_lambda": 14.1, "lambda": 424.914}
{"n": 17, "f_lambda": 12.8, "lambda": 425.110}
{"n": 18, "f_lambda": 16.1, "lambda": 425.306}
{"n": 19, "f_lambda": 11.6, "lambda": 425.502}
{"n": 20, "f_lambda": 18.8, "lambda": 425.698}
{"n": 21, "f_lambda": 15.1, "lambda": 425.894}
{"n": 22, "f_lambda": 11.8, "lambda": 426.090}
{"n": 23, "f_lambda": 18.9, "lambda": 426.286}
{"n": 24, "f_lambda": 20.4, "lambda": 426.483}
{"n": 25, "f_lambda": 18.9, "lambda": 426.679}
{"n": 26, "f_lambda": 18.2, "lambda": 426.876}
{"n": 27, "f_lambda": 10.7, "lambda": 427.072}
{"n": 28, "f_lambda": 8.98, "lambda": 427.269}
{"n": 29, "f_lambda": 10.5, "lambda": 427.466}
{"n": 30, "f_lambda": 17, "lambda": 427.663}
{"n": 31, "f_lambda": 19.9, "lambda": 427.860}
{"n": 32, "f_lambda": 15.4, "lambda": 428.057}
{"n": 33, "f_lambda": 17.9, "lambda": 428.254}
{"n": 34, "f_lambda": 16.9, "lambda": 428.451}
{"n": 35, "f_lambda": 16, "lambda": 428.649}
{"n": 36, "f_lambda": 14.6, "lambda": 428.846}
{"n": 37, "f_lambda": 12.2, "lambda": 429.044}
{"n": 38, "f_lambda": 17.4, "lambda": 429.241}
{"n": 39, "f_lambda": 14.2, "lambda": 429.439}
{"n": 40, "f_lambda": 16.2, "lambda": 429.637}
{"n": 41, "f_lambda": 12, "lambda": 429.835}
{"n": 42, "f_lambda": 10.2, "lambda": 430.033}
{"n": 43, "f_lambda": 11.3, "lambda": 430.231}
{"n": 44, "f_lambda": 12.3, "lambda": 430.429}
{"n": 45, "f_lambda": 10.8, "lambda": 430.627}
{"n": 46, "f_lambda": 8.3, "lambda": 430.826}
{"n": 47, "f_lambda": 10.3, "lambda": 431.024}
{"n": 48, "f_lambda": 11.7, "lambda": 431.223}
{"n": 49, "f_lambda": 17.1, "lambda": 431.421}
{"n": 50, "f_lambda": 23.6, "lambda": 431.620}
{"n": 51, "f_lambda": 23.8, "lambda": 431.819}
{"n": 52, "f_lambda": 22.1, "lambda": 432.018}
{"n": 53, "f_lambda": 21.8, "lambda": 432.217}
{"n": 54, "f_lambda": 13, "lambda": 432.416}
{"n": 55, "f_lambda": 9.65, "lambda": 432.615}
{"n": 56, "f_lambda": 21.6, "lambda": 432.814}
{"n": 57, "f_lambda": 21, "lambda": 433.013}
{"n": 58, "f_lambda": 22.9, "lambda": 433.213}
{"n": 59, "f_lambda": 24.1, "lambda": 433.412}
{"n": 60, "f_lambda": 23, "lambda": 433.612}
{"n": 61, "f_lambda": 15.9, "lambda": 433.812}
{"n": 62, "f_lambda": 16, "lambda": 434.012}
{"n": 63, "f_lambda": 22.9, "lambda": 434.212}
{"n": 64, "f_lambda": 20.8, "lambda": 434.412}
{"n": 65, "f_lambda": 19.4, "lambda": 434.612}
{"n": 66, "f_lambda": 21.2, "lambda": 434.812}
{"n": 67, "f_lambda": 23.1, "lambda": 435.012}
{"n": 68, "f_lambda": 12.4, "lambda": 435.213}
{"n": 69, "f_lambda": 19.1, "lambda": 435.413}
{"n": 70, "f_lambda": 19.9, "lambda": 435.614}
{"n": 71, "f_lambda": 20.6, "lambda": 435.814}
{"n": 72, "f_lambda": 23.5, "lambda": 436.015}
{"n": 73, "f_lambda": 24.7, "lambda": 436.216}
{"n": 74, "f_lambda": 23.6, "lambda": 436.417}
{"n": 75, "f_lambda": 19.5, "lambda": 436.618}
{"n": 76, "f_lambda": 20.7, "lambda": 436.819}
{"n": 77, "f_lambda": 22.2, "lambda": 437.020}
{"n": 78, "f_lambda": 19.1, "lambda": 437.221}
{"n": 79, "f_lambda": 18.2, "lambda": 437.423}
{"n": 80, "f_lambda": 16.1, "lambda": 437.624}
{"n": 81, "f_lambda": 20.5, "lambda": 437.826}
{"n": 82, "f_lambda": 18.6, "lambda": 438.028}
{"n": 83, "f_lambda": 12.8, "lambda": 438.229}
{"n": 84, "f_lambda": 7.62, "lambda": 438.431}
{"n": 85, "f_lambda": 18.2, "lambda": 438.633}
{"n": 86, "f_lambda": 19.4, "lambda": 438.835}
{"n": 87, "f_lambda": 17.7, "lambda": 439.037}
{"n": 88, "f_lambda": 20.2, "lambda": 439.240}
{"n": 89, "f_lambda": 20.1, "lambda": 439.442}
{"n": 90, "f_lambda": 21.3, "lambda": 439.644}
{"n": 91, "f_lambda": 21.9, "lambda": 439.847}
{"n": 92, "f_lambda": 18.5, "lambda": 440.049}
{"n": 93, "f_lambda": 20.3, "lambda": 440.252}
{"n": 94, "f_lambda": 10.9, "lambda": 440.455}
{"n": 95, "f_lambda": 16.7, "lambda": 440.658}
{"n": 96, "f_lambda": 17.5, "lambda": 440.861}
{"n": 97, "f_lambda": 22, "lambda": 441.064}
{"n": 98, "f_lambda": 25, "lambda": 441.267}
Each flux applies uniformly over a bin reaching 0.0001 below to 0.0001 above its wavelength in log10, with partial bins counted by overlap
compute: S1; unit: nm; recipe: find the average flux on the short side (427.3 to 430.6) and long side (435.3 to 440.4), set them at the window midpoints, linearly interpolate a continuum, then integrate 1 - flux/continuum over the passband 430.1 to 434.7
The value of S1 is -0.30 nm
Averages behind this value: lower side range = 14.4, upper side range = 19.3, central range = 17.5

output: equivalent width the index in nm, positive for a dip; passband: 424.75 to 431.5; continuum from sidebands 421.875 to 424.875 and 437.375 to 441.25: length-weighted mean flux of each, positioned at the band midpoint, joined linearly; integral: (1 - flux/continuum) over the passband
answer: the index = 0.93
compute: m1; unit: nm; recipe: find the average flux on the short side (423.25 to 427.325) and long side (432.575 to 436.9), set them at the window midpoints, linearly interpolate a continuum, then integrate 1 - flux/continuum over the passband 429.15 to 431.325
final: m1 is 0.718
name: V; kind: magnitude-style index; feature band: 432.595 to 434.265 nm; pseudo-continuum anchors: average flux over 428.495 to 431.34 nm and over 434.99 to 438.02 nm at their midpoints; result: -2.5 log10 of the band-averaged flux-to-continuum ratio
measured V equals -0.20 mag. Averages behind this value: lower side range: 12.8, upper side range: 20.1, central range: 20.1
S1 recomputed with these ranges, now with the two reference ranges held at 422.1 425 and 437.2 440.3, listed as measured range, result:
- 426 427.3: 0.04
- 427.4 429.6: 0.11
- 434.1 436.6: -0.47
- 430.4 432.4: 0.09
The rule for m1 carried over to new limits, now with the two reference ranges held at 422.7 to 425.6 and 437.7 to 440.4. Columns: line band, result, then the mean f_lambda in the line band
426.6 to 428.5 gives 0.12 nm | 15.4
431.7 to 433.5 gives -0.30 nm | 20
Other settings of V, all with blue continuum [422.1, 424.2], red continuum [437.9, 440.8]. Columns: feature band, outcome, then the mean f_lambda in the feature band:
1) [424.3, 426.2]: -0.01 mag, 15.5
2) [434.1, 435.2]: -0.23 mag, 20.7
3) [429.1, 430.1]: 0.14 mag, 14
